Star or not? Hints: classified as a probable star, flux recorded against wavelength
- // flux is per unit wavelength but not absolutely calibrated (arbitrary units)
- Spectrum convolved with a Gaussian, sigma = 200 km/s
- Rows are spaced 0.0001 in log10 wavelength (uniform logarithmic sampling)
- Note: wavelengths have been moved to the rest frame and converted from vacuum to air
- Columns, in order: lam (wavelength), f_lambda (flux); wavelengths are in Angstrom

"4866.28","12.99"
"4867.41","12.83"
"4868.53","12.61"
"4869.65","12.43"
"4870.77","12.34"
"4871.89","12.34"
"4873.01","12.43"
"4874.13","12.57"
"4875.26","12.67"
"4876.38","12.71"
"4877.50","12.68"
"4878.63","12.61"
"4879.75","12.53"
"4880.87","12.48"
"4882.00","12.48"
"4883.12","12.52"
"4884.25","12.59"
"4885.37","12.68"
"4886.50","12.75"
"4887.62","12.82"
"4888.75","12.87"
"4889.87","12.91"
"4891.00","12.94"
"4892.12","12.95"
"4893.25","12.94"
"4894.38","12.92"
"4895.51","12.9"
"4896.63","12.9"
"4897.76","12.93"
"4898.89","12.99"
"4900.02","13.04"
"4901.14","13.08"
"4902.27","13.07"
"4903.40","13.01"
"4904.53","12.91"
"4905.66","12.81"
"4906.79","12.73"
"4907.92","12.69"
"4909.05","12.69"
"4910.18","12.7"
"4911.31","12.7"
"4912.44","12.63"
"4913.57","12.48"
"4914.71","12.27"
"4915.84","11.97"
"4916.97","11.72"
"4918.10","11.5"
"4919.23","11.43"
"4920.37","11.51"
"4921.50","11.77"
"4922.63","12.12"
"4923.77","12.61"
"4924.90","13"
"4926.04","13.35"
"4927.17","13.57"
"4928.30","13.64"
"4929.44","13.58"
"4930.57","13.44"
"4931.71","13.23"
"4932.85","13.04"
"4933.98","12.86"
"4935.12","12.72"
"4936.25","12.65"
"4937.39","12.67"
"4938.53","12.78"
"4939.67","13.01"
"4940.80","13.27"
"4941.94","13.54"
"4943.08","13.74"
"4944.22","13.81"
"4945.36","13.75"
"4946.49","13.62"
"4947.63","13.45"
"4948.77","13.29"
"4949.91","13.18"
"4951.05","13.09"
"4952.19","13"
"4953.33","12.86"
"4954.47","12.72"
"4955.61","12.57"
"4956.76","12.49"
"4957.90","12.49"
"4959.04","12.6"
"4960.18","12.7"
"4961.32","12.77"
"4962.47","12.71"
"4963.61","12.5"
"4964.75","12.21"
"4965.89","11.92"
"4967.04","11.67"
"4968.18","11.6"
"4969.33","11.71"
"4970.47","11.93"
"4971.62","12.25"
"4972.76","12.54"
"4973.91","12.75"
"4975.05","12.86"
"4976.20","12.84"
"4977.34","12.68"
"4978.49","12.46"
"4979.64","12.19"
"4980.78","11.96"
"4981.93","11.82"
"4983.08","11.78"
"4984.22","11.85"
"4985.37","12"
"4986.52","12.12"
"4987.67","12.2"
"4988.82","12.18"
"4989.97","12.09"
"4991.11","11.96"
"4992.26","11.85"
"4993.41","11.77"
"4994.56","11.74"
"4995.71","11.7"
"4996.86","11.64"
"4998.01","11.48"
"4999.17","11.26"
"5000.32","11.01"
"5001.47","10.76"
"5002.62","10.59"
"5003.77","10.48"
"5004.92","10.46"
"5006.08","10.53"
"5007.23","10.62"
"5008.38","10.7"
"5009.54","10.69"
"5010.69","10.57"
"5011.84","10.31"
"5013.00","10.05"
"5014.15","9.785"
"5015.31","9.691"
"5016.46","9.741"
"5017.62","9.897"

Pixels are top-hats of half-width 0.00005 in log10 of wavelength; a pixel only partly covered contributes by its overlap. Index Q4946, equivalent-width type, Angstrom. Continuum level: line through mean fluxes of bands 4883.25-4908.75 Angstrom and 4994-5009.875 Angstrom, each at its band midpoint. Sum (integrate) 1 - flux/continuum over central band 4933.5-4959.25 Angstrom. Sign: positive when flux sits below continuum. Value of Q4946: -2.3 Angstrom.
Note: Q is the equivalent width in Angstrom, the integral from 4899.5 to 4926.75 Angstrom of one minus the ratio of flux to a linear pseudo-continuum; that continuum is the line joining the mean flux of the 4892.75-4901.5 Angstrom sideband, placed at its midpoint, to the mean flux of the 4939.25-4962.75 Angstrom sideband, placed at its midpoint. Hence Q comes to 1.1 Angstrom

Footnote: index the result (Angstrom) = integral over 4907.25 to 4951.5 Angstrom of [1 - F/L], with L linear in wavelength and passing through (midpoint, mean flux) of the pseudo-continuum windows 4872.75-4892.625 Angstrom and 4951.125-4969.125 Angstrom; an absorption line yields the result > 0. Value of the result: -1.1 Angstrom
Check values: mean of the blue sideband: 12.7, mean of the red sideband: 12.5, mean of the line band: 12.8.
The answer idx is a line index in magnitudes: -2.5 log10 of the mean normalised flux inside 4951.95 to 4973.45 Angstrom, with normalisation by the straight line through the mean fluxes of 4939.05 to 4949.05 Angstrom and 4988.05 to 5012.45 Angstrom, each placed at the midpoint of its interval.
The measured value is 0.03 mag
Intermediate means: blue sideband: 13.5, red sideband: 11.2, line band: 12.4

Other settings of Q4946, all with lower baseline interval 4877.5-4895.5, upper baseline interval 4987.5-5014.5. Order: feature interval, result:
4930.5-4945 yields -1.4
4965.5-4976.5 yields -0.6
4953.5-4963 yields -0.8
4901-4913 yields -0.4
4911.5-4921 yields 0.3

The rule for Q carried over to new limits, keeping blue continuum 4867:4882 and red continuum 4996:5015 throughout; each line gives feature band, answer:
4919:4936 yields -1.5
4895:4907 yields -0.8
